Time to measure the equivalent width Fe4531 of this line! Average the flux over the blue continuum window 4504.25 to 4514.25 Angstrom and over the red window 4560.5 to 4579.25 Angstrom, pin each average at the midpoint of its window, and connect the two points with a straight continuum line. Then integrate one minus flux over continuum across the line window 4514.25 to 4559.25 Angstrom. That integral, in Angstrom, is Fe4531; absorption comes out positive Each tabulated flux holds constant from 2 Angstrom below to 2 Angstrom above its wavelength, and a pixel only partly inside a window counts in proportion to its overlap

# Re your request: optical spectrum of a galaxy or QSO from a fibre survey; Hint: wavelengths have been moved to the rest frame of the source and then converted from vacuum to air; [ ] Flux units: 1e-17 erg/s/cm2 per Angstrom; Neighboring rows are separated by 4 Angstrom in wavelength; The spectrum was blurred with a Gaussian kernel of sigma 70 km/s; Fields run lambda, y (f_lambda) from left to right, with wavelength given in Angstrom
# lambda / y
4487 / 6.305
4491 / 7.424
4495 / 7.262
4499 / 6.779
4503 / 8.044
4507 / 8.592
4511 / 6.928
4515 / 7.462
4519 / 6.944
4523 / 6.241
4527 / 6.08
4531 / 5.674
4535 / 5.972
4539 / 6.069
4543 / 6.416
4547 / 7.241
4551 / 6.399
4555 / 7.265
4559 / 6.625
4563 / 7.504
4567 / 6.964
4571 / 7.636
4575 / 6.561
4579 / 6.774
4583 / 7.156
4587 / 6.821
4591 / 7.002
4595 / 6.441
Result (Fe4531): 5.7 Angstrom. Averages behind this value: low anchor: 7.74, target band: 6.5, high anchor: 7.1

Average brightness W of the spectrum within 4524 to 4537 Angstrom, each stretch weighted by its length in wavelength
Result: 5.93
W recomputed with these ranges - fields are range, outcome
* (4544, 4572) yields 7.05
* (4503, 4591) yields 6.86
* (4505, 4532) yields 6.89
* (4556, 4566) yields 7.07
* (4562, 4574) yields 7.29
